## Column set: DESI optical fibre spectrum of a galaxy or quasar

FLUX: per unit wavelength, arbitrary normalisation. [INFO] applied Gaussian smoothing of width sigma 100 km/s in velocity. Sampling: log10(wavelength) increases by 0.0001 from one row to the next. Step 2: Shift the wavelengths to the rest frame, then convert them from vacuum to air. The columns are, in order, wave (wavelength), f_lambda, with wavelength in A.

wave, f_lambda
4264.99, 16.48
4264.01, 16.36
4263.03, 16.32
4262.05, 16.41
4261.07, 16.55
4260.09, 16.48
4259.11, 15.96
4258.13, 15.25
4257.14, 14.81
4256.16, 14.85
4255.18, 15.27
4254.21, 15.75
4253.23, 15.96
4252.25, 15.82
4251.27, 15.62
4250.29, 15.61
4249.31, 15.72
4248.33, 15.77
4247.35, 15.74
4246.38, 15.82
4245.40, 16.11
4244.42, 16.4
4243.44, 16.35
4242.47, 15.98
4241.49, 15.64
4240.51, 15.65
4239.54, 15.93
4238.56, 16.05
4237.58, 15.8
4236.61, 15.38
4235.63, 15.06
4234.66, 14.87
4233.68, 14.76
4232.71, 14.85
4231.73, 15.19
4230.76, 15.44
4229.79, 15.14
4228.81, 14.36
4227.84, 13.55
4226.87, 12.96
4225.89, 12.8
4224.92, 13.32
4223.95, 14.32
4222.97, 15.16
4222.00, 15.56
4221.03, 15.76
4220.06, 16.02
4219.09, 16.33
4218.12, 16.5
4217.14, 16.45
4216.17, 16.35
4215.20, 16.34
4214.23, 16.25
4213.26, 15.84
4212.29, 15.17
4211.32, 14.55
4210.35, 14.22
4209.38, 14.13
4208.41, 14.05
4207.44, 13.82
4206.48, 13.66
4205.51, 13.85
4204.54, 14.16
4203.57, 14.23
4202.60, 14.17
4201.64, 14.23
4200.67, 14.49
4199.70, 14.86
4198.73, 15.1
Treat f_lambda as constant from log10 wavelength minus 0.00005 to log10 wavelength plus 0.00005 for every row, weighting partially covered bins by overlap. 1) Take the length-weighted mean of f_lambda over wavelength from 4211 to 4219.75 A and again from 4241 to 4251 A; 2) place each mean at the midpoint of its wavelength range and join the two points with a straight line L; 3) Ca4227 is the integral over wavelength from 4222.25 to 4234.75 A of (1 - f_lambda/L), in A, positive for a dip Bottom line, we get 1.2 A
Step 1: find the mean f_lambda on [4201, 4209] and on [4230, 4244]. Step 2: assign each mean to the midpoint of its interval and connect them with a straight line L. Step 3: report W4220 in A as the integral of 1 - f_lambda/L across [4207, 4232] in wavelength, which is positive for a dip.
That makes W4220 -0.5 A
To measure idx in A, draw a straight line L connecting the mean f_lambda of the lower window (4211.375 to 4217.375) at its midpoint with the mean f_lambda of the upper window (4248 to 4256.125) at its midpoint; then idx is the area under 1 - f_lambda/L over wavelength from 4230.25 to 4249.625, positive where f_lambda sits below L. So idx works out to 0.1 A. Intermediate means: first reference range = 15.9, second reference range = 15.6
